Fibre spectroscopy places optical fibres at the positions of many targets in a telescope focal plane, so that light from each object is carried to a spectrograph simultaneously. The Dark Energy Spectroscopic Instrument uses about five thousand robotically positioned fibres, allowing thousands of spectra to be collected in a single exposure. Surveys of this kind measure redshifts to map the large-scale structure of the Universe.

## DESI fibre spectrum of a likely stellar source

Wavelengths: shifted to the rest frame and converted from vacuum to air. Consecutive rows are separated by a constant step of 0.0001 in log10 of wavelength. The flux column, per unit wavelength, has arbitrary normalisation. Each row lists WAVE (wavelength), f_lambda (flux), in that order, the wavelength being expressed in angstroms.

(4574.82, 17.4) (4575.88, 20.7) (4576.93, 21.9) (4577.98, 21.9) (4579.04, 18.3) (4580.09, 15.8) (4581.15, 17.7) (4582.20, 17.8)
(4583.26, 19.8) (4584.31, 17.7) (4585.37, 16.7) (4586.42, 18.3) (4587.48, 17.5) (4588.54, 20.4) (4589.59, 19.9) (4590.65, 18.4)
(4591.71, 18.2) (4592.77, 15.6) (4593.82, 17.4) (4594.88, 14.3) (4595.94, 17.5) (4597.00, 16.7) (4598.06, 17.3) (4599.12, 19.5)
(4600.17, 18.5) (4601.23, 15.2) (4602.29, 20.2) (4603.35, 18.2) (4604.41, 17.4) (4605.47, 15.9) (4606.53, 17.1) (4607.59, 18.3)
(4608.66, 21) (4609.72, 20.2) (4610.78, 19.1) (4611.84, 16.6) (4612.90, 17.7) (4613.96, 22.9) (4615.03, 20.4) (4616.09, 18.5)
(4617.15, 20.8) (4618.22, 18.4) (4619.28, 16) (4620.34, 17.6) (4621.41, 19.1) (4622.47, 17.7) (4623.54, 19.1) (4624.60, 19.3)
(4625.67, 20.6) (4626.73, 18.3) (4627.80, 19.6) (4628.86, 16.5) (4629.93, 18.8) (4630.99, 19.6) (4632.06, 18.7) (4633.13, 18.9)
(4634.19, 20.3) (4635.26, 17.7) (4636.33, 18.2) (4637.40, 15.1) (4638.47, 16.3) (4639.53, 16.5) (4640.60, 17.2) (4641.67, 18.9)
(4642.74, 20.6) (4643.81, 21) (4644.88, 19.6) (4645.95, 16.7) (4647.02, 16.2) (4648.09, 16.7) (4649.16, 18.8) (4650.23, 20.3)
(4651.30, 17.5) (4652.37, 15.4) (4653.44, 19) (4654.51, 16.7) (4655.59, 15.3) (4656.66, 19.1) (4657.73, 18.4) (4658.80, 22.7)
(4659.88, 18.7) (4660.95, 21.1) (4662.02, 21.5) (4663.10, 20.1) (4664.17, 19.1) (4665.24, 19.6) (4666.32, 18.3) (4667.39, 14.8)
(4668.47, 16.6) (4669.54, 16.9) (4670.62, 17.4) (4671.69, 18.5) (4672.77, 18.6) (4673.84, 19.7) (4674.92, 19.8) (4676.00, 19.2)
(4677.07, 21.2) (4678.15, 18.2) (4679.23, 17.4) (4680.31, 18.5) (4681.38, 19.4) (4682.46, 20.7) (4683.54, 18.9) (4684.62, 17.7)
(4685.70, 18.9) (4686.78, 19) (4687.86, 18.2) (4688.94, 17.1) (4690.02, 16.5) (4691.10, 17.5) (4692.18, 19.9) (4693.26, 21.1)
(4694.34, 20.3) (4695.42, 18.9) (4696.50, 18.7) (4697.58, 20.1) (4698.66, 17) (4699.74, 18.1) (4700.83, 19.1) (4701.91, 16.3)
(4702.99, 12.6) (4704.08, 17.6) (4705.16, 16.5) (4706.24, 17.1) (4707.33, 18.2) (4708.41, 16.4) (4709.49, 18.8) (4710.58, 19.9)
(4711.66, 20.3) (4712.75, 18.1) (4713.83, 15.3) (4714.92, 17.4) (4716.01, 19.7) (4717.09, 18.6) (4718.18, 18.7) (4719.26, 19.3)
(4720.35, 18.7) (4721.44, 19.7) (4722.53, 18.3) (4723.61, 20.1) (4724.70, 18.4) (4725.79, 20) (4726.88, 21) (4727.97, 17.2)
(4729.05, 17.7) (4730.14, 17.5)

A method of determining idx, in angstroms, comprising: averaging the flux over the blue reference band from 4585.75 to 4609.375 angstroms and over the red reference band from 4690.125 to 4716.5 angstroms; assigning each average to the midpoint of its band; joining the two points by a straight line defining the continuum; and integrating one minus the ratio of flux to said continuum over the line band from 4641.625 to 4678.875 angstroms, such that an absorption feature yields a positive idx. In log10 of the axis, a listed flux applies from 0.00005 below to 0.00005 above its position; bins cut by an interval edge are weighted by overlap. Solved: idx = -1.3 angstroms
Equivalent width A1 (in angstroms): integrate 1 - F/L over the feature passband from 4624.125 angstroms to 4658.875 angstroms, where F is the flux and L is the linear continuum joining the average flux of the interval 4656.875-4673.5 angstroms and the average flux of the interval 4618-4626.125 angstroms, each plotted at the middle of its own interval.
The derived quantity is 0.7 angstroms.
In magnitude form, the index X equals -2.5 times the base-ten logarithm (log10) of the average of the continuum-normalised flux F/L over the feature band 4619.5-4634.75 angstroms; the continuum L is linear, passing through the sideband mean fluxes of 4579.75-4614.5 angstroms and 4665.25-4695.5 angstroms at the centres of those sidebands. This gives -0.03 mag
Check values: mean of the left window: 18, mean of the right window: 18.6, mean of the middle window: 18.8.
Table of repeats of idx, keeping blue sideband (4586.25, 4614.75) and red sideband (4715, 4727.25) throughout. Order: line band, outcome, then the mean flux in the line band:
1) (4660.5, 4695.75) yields 0.1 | 18.8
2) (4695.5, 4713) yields 1.1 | 17.8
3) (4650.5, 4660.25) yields 0.3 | 18.1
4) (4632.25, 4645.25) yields 0.1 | 18.3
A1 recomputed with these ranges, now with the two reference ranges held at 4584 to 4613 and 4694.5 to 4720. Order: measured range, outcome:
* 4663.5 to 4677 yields -0.28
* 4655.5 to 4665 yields -0.96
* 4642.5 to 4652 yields -0.29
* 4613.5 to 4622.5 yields -0.59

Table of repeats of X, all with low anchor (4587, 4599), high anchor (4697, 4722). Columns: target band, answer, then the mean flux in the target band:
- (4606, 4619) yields -0.09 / 19.2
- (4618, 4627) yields -0.05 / 18.5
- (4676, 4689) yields -0.06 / 18.8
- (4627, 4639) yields -0.02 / 18.2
